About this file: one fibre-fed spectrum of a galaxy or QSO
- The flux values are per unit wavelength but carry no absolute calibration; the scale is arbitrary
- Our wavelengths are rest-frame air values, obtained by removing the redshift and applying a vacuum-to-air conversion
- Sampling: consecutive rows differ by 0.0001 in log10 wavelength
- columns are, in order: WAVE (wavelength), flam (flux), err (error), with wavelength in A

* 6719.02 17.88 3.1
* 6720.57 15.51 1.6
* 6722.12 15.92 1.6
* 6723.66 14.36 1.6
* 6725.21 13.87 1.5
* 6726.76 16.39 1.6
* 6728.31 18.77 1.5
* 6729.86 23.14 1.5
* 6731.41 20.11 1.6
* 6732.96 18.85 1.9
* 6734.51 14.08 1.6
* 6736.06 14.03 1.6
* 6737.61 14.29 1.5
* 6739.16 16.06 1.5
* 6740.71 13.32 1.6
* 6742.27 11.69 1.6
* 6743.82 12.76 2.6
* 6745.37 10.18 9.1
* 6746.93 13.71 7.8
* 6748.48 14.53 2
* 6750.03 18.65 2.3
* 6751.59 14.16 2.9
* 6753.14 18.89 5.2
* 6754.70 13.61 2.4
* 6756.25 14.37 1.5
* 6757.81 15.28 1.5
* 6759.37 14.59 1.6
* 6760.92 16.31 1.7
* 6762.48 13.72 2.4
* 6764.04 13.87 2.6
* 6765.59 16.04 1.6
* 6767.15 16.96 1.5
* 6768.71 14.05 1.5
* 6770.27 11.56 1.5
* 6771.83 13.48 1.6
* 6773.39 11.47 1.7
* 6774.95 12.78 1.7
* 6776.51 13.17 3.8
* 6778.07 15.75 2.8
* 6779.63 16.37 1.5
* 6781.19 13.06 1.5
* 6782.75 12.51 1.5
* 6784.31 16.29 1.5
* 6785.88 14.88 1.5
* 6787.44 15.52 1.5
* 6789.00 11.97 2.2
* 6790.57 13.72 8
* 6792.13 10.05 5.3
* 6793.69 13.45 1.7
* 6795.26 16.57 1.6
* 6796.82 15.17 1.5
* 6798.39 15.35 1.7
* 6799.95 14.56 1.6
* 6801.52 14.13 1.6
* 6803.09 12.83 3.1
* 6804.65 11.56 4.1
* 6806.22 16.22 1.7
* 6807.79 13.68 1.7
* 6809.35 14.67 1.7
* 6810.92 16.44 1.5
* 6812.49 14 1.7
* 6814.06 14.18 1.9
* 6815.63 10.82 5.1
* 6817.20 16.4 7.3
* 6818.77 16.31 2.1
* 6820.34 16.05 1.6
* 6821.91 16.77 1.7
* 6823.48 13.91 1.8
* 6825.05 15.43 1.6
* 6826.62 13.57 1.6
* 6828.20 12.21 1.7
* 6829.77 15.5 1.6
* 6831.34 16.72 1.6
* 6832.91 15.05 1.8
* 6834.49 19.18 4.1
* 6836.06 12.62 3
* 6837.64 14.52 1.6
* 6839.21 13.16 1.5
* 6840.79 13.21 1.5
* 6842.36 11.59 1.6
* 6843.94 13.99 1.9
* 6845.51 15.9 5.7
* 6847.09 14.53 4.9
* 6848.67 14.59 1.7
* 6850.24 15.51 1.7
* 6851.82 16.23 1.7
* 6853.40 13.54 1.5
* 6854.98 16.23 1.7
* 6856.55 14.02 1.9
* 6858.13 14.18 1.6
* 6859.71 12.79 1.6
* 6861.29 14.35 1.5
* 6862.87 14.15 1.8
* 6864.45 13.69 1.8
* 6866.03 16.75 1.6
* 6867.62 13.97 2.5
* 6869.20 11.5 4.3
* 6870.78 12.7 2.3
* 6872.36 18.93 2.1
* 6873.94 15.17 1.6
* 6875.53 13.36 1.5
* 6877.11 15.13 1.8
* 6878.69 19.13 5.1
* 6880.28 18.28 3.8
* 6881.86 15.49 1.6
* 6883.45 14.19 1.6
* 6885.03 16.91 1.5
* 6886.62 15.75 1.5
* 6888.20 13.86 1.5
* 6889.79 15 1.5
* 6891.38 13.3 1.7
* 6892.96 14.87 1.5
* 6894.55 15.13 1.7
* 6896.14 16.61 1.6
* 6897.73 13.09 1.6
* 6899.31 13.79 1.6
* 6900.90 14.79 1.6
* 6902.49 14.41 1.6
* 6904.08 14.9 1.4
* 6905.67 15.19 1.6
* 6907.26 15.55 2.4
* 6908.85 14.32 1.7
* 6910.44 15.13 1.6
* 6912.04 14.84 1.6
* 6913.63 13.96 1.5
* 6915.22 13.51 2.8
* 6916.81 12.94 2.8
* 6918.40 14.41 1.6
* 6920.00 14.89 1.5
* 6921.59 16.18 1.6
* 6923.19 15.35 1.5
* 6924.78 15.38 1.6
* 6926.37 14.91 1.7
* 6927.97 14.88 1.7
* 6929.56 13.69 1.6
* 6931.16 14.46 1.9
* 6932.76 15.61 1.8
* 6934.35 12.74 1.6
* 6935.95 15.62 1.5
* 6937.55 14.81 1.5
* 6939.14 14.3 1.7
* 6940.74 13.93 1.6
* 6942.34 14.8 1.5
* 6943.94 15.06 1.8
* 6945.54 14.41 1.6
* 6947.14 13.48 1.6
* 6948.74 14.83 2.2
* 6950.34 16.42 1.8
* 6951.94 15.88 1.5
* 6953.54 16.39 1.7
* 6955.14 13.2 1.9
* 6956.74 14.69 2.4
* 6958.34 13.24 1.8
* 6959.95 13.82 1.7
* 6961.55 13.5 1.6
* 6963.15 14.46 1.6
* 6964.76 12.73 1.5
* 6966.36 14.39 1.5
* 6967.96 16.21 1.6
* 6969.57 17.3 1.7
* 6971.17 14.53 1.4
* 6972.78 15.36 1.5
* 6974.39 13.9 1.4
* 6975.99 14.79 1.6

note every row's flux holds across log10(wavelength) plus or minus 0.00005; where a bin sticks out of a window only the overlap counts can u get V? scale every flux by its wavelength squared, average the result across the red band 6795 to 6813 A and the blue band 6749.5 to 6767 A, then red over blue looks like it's 0.96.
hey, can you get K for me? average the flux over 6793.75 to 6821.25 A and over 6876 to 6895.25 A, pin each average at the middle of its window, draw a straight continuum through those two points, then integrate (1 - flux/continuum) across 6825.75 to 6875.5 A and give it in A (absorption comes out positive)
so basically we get 2.08 A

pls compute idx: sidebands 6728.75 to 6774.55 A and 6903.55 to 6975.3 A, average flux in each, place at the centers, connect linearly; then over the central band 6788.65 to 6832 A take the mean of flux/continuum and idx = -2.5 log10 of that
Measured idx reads 0.04 mag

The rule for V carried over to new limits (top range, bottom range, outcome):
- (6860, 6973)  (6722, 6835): 1.04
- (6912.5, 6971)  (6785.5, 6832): 1.05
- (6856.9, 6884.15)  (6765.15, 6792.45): 1.10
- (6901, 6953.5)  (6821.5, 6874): 1.04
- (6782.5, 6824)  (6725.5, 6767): 0.95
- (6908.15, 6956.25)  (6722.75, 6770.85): 1.02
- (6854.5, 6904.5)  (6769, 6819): 1.09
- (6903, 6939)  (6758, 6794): 1.09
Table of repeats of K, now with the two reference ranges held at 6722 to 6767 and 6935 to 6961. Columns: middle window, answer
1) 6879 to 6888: -0.76 A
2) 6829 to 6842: 0.15 A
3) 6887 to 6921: 0.66 A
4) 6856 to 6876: 0.88 A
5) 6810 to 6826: 0.11 A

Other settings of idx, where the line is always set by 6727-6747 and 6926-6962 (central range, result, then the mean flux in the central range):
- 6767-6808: 0.10 mag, 13.9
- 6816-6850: 0.02 mag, 14.8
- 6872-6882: -0.11 mag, 16.5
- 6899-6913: 0.00 mag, 14.8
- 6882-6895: -0.01 mag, 14.9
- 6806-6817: 0.07 mag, 14.3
